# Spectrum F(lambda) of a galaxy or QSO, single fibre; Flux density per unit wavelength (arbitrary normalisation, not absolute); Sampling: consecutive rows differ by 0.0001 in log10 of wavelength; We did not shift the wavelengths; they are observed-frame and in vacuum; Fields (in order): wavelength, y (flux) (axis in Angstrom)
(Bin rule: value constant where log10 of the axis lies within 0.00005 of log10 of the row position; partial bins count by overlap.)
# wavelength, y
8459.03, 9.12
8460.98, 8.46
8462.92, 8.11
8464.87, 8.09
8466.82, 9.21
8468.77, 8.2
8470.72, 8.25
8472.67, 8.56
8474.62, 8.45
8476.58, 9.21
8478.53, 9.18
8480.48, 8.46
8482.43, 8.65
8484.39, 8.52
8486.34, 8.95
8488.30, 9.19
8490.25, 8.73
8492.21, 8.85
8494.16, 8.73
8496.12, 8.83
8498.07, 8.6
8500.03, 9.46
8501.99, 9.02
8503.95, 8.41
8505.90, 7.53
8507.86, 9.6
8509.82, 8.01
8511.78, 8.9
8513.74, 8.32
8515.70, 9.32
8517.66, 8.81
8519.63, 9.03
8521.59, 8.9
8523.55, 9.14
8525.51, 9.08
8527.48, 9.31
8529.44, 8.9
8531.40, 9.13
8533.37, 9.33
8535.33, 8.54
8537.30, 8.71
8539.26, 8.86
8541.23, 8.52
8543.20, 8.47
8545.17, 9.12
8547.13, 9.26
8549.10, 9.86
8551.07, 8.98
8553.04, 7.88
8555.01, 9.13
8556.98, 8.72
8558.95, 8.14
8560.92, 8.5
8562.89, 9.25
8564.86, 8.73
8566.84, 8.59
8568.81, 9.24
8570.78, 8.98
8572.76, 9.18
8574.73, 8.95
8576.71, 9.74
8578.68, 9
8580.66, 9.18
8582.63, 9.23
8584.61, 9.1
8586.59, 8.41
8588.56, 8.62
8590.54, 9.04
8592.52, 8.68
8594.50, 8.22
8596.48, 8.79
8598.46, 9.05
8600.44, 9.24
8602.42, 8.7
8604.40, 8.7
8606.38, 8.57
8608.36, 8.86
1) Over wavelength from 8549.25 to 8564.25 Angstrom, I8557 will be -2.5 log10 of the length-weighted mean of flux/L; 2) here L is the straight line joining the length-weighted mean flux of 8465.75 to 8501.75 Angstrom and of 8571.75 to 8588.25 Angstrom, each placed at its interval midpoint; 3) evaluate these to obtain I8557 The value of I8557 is 0.03 mag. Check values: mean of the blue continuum 8.78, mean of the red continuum 9.08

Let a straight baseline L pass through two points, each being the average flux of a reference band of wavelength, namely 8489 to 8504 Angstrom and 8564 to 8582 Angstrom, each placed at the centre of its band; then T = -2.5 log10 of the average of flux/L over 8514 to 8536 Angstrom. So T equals -0.01 mag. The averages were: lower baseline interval 8.86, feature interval 9.03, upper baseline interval 9.07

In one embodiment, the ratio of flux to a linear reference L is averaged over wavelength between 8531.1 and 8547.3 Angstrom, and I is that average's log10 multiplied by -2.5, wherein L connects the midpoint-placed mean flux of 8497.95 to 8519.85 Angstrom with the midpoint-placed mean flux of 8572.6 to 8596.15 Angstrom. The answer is -0.004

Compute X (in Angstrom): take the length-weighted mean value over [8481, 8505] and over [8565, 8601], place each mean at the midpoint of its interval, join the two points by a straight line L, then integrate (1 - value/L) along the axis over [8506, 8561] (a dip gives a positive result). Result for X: 0.11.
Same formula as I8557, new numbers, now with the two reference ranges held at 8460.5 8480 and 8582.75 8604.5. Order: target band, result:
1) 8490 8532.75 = -0.025 mag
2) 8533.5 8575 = -0.015 mag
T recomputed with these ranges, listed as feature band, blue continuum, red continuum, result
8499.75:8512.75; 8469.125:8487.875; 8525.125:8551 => 0.021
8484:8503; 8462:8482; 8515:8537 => -0.017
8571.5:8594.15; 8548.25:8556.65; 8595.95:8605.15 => -0.009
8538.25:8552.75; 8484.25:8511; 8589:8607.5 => -0.024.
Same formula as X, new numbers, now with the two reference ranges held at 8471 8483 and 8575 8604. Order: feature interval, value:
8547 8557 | -0.1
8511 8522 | -0.1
